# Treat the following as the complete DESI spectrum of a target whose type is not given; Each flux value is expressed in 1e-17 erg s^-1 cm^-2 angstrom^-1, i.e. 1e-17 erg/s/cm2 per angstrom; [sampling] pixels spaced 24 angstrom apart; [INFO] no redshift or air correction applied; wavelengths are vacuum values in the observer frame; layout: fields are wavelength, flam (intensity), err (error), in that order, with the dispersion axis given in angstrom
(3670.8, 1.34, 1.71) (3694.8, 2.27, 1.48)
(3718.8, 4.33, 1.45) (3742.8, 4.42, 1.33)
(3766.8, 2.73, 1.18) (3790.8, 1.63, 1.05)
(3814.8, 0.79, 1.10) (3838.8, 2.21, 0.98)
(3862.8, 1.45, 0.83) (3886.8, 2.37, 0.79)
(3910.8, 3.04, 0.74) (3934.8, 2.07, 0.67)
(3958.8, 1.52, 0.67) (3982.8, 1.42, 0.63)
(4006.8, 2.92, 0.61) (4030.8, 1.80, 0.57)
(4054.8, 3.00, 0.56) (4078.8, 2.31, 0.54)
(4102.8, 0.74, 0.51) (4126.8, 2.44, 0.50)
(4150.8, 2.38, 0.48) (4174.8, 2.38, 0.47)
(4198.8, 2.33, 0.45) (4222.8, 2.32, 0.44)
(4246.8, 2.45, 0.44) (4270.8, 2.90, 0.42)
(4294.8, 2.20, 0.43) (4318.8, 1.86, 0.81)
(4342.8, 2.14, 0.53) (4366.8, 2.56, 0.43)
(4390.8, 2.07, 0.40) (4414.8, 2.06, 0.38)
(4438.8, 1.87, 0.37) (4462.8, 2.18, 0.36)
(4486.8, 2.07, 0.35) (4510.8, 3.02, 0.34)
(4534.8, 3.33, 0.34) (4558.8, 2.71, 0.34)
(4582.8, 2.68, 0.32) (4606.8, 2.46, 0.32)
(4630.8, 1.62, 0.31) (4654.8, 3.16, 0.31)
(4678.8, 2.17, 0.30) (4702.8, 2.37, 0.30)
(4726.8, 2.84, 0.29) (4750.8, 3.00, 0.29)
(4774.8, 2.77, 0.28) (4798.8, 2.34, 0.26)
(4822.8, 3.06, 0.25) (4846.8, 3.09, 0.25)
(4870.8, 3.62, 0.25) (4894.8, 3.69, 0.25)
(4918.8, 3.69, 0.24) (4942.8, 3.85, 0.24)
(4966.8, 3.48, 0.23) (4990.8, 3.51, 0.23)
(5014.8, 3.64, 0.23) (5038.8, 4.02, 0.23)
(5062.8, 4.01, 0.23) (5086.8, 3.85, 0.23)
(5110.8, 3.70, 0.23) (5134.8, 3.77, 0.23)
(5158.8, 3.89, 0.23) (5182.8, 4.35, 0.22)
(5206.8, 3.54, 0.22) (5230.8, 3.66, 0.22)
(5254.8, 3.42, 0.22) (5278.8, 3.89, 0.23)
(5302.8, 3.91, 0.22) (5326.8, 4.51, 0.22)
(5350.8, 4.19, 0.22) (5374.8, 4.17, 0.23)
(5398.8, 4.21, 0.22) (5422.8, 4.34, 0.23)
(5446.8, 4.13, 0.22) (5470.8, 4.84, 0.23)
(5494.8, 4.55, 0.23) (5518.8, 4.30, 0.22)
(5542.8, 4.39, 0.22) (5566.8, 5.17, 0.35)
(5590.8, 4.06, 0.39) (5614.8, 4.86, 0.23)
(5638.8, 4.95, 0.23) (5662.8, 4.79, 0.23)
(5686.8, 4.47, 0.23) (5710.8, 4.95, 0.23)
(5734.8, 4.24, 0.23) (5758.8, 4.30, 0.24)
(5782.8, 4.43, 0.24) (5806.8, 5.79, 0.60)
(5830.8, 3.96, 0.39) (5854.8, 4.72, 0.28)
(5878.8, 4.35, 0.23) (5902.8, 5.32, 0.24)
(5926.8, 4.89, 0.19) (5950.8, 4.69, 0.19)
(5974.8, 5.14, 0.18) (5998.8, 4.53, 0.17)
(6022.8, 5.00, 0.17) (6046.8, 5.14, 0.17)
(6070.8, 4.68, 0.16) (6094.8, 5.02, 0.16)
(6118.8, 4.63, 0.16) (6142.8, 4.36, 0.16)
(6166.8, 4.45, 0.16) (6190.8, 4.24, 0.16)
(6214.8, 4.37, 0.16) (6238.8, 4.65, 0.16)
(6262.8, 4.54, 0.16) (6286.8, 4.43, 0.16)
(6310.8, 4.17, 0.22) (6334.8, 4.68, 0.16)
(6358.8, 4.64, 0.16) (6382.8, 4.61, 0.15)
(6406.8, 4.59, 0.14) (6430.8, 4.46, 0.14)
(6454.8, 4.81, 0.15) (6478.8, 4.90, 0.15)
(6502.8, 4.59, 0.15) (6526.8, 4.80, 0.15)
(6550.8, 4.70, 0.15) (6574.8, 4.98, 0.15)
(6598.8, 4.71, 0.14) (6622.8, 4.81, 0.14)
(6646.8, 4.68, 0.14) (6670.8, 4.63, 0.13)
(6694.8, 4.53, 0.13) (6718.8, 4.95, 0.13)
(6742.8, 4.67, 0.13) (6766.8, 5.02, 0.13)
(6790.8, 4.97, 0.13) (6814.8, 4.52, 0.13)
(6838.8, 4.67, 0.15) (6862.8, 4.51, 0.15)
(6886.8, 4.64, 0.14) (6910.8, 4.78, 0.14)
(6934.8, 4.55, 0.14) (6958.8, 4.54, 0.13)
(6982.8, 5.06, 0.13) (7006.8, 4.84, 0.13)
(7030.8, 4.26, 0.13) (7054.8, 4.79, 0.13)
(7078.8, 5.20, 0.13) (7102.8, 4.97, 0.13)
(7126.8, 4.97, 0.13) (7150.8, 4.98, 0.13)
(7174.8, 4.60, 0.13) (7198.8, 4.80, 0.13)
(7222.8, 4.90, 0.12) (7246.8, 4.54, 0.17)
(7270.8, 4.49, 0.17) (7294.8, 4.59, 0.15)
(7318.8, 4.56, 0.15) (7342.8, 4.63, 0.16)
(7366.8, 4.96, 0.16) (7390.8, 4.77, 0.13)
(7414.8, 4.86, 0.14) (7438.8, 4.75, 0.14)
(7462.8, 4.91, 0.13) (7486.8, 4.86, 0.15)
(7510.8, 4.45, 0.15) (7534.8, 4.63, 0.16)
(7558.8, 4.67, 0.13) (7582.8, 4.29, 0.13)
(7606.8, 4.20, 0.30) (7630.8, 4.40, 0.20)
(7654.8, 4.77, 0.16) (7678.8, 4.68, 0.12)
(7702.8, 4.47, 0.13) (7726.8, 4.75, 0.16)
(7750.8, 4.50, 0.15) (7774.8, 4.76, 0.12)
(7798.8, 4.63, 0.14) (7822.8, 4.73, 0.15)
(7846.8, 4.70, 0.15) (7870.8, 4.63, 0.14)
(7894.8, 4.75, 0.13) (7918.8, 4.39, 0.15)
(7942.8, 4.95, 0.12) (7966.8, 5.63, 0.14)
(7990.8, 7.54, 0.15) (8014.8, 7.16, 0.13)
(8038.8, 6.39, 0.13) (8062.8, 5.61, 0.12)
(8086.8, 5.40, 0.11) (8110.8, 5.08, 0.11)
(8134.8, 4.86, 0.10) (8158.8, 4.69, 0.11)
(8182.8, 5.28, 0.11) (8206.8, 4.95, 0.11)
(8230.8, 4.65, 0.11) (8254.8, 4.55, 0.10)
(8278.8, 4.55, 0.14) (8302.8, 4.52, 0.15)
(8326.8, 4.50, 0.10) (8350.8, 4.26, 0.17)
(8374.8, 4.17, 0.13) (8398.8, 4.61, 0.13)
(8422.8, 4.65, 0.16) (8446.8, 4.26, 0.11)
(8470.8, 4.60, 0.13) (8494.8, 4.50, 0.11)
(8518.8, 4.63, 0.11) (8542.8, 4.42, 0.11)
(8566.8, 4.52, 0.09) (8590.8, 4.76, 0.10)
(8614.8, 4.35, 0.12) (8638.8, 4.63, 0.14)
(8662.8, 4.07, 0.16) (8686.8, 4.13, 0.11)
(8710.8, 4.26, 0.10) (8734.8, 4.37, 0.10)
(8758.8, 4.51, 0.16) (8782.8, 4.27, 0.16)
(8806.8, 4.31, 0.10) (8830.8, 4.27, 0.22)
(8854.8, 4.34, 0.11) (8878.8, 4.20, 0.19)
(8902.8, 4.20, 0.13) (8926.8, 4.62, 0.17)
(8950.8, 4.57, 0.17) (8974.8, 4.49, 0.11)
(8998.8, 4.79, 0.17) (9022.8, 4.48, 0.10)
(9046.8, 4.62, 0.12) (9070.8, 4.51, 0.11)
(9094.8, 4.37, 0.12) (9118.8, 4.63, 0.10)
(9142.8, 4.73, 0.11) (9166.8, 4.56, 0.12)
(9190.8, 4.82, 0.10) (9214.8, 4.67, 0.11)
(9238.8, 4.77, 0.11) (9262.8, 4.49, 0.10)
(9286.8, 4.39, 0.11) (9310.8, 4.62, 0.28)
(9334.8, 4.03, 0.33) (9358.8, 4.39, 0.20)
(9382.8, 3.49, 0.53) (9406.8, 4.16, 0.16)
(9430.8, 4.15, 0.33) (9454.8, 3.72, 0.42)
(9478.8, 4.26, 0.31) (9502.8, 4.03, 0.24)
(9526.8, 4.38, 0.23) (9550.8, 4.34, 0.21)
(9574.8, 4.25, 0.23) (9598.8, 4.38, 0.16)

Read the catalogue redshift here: 0.22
